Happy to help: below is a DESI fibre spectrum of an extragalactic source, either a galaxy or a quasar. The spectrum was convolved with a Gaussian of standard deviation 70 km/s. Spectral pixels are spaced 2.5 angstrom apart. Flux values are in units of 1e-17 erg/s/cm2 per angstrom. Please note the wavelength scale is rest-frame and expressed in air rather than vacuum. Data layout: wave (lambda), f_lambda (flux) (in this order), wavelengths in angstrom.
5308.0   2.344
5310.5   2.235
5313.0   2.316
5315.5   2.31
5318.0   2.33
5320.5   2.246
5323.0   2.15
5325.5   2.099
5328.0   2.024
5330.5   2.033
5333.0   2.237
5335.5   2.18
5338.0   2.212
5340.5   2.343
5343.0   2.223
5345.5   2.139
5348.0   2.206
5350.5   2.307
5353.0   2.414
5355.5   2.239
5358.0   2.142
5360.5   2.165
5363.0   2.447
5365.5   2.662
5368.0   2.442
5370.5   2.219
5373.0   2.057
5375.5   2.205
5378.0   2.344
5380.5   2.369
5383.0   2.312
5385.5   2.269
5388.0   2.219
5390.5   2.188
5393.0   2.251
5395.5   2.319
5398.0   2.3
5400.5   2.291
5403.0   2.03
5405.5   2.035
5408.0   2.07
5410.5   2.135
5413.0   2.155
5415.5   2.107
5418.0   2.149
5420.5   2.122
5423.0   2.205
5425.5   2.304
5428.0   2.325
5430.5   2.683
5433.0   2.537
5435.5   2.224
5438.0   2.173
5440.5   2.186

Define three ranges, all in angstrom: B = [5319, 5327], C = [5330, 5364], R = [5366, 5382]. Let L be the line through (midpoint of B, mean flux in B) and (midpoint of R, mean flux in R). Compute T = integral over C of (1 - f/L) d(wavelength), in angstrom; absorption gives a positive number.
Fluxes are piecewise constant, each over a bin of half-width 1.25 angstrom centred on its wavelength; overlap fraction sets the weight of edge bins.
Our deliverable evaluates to -0.19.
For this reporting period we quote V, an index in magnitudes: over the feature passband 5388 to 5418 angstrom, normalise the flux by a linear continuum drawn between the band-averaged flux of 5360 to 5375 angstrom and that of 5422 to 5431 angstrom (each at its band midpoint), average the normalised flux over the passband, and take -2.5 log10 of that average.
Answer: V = 0.08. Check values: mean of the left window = 2.33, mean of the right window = 2.36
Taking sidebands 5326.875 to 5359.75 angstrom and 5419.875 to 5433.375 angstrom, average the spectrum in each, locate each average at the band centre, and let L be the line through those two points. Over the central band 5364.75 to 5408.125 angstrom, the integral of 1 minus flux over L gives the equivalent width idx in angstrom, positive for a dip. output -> 0.6 angstrom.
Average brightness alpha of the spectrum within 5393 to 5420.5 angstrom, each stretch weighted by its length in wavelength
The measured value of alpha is 2.16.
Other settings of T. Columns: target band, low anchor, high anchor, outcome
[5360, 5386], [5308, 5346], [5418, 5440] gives -0.79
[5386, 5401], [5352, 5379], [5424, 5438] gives 0.51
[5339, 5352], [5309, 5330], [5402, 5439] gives -0.21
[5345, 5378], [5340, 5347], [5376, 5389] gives -0.42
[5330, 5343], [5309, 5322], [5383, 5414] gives 0.28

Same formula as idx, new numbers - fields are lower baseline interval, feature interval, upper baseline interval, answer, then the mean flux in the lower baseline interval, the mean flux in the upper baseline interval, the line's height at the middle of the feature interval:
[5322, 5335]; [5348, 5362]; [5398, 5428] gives -0.8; 2.11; 2.16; 2.13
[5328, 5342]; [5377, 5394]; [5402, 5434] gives -0.6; 2.19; 2.22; 2.21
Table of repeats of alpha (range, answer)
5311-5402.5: 2.25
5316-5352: 2.2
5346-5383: 2.3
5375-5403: 2.27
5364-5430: 2.24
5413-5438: 2.28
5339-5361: 2.24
